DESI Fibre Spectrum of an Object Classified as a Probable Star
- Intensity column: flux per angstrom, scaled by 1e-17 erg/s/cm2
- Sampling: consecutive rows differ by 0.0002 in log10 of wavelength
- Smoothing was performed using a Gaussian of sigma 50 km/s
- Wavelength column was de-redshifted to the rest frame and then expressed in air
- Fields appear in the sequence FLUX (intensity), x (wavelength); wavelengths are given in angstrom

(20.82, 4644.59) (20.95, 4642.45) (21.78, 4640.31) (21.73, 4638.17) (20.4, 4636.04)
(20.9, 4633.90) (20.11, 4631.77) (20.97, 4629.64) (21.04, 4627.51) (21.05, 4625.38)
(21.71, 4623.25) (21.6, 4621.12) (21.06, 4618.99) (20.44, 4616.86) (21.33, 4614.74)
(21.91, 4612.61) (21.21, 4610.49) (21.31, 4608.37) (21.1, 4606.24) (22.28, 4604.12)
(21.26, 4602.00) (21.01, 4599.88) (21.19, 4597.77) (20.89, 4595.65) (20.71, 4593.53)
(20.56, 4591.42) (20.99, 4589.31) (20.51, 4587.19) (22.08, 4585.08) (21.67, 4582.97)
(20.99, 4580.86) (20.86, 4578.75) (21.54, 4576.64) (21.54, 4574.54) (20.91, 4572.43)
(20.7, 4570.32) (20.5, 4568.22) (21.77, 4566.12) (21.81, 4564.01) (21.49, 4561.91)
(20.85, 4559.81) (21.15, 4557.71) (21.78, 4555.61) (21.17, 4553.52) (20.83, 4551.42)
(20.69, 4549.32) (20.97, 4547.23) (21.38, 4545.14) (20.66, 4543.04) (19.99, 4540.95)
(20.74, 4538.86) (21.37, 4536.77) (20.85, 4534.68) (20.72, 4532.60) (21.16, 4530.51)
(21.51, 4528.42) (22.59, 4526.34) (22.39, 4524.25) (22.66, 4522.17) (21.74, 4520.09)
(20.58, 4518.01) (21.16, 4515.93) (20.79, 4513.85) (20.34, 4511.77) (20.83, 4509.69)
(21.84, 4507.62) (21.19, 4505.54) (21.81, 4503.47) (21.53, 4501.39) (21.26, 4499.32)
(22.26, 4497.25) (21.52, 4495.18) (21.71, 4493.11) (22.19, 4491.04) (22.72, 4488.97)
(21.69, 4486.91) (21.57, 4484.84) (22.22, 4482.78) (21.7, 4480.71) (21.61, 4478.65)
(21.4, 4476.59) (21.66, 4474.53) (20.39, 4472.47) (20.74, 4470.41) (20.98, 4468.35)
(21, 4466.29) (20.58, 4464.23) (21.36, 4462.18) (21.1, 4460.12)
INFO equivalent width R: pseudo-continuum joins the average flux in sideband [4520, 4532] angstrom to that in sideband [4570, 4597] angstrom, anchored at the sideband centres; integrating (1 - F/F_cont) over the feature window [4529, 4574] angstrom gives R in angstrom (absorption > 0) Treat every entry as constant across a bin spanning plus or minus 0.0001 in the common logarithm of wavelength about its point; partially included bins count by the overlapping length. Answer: 1.1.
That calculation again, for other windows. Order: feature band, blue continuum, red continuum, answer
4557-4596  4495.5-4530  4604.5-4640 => 0.31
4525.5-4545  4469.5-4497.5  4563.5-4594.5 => 0.28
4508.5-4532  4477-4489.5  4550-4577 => 0.16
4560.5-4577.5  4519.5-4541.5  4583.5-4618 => 0.03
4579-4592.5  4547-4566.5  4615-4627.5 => 0.06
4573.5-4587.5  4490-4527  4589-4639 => -0.06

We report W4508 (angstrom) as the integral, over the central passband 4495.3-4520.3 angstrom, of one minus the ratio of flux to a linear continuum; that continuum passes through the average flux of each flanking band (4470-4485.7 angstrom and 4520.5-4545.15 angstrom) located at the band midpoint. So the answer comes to 0.1 angstrom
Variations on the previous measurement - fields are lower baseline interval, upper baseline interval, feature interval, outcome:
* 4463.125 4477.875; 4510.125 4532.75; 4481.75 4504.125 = -0.73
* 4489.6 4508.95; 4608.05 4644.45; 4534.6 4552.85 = 0.57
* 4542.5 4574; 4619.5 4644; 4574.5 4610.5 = -0.14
